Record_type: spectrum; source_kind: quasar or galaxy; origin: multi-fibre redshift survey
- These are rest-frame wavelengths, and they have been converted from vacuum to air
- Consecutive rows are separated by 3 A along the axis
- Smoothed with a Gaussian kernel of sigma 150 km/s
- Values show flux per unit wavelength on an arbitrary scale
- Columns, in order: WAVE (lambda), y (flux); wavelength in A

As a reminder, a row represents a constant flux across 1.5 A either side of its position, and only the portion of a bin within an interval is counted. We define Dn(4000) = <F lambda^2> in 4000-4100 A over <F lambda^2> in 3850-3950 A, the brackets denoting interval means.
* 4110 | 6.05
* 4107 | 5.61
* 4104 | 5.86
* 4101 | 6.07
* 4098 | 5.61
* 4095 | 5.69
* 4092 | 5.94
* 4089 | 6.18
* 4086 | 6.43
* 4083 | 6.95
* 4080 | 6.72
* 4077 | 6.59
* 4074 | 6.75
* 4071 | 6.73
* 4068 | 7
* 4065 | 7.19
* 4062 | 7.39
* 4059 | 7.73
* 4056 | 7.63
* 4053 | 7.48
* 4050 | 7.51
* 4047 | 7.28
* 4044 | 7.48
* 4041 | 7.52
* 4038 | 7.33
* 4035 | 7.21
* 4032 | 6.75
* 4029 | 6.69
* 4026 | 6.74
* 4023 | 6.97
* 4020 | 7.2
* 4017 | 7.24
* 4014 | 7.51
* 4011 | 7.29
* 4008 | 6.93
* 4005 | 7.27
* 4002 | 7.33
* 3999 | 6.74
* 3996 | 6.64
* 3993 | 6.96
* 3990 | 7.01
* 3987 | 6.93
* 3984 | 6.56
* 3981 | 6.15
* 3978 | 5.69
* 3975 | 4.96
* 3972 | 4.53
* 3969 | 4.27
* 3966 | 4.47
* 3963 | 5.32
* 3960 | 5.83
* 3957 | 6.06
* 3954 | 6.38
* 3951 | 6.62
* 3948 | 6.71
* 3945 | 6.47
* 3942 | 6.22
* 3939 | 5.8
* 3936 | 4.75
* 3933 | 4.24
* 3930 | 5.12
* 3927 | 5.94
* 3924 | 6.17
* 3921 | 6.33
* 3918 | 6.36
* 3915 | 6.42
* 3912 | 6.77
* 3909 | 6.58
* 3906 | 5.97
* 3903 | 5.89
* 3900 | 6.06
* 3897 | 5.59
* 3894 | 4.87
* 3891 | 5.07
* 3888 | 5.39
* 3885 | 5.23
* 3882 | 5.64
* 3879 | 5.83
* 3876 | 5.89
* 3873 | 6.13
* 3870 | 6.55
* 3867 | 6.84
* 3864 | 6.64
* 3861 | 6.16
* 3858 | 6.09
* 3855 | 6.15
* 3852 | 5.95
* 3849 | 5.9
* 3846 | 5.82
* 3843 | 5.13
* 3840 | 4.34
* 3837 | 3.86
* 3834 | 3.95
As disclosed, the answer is 1.3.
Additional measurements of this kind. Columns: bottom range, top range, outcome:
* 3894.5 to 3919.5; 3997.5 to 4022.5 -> 1.23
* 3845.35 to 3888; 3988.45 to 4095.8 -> 1.27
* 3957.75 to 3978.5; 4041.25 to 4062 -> 1.56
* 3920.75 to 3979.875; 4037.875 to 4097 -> 1.32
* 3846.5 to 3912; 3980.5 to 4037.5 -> 1.25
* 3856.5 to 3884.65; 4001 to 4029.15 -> 1.25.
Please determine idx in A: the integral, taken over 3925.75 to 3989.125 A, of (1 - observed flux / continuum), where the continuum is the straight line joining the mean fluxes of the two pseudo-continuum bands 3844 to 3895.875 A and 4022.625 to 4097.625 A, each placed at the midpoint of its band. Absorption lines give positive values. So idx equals 6.8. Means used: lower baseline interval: 5.88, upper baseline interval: 6.93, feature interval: 5.68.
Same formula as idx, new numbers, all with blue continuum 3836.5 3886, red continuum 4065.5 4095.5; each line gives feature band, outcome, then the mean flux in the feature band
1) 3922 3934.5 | 1.31 A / 5.41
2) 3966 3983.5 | 2.97 A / 5.15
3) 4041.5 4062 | -3.36 A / 7.51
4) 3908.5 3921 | -1.06 A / 6.5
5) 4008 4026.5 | -2.41 A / 7.16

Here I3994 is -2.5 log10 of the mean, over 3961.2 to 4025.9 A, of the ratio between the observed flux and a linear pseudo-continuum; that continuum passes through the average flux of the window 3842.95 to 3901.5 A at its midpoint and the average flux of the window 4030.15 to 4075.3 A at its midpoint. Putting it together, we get 0.07 mag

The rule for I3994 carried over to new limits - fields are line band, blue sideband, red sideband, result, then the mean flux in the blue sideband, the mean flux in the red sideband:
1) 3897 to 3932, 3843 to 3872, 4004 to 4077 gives 0.07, 6.17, 7.19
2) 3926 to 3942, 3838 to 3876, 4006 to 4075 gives 0.23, 5.94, 7.2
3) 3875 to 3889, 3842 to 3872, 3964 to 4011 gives 0.10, 6.14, 6.19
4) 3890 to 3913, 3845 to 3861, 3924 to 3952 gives 0.00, 6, 5.77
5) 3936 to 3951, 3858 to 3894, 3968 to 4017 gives 0.01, 5.9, 6.47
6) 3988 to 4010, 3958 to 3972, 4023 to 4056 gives -0.17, 4.96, 7.21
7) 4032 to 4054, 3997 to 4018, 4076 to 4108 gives -0.09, 7.17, 6.15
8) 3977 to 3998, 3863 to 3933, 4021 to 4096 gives -0.01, 5.93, 6.97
